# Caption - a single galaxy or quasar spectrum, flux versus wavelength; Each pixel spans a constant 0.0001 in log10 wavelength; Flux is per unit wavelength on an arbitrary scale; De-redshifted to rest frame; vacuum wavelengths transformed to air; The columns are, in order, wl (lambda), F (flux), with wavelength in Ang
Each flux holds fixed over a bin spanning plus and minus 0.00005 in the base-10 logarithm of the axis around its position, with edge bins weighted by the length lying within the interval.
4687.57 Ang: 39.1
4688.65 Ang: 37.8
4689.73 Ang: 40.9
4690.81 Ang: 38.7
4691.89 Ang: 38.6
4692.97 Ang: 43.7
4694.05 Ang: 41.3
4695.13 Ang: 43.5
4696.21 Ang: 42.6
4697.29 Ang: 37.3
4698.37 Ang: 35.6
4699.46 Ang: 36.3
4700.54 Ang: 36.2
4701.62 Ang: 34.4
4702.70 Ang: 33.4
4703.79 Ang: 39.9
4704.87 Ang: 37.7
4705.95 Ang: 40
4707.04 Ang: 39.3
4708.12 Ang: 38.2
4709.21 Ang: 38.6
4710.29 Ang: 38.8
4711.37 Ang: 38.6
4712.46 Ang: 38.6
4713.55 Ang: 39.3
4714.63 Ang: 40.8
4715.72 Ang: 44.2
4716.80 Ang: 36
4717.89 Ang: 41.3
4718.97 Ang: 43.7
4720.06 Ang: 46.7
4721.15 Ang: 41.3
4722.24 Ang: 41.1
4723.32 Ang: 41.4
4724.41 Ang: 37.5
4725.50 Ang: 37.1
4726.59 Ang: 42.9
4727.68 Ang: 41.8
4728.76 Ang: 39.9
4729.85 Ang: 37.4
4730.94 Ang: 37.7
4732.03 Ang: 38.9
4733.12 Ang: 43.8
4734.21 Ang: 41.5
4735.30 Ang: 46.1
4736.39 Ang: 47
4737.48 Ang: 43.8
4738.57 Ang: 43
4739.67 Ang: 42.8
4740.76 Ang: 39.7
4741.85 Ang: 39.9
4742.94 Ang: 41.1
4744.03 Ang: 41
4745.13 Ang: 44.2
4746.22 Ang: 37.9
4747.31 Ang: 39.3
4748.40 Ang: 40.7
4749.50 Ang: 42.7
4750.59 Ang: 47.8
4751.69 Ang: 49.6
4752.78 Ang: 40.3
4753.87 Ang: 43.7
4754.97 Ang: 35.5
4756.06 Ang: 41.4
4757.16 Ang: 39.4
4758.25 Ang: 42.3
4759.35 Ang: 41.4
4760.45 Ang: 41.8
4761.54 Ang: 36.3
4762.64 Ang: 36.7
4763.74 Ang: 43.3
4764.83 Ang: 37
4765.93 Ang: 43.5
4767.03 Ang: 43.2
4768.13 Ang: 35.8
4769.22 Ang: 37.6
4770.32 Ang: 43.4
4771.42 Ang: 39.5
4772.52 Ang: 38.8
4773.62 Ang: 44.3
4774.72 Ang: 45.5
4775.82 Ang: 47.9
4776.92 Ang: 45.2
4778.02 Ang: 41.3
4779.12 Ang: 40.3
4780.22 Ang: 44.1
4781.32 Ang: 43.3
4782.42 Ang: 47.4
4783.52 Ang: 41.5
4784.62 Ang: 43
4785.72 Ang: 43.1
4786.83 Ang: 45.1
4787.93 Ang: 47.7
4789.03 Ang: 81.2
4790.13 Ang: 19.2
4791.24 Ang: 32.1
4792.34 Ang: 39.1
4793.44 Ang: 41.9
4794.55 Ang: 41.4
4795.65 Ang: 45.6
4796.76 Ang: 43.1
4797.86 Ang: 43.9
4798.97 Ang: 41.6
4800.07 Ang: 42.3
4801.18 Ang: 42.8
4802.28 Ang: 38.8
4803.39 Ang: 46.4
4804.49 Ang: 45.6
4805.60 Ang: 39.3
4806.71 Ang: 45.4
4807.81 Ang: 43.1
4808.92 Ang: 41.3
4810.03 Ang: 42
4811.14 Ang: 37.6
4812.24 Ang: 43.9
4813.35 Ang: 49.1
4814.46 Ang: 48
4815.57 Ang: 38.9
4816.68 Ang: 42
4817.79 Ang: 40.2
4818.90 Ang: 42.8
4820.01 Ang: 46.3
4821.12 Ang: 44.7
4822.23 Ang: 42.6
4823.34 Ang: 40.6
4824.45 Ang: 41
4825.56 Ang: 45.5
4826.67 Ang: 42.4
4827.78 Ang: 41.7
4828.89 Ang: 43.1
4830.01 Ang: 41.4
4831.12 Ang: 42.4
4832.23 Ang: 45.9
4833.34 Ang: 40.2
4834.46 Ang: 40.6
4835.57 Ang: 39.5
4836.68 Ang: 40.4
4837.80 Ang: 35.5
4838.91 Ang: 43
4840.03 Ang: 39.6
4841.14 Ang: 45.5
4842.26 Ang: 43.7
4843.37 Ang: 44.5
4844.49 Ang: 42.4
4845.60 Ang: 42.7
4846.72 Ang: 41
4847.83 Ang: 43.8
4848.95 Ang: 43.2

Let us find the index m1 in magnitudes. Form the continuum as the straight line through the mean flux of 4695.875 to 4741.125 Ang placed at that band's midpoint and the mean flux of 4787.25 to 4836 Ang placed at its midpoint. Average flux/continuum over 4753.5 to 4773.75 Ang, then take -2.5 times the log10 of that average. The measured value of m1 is 0.03 mag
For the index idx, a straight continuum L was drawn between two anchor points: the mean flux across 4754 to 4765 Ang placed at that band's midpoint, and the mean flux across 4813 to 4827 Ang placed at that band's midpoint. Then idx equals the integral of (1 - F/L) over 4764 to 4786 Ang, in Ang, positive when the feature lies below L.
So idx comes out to -0.9 Ang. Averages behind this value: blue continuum 39.8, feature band 42.3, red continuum 43.3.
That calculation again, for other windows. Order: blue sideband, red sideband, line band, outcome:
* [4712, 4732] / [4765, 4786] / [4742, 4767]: 0.3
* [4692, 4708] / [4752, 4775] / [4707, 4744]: -1.4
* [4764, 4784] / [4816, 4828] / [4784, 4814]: -0.5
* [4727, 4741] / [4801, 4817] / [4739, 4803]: 0.5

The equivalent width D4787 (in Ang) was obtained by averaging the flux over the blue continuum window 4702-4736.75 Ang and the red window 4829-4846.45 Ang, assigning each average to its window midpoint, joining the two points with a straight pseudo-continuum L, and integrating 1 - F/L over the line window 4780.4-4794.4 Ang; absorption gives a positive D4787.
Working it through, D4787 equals -0.8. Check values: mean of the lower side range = 40.3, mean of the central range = 43.7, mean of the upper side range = 41.8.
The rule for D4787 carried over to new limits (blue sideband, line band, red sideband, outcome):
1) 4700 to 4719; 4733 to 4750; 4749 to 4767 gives -0.67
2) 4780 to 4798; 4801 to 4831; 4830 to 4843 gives -0.26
